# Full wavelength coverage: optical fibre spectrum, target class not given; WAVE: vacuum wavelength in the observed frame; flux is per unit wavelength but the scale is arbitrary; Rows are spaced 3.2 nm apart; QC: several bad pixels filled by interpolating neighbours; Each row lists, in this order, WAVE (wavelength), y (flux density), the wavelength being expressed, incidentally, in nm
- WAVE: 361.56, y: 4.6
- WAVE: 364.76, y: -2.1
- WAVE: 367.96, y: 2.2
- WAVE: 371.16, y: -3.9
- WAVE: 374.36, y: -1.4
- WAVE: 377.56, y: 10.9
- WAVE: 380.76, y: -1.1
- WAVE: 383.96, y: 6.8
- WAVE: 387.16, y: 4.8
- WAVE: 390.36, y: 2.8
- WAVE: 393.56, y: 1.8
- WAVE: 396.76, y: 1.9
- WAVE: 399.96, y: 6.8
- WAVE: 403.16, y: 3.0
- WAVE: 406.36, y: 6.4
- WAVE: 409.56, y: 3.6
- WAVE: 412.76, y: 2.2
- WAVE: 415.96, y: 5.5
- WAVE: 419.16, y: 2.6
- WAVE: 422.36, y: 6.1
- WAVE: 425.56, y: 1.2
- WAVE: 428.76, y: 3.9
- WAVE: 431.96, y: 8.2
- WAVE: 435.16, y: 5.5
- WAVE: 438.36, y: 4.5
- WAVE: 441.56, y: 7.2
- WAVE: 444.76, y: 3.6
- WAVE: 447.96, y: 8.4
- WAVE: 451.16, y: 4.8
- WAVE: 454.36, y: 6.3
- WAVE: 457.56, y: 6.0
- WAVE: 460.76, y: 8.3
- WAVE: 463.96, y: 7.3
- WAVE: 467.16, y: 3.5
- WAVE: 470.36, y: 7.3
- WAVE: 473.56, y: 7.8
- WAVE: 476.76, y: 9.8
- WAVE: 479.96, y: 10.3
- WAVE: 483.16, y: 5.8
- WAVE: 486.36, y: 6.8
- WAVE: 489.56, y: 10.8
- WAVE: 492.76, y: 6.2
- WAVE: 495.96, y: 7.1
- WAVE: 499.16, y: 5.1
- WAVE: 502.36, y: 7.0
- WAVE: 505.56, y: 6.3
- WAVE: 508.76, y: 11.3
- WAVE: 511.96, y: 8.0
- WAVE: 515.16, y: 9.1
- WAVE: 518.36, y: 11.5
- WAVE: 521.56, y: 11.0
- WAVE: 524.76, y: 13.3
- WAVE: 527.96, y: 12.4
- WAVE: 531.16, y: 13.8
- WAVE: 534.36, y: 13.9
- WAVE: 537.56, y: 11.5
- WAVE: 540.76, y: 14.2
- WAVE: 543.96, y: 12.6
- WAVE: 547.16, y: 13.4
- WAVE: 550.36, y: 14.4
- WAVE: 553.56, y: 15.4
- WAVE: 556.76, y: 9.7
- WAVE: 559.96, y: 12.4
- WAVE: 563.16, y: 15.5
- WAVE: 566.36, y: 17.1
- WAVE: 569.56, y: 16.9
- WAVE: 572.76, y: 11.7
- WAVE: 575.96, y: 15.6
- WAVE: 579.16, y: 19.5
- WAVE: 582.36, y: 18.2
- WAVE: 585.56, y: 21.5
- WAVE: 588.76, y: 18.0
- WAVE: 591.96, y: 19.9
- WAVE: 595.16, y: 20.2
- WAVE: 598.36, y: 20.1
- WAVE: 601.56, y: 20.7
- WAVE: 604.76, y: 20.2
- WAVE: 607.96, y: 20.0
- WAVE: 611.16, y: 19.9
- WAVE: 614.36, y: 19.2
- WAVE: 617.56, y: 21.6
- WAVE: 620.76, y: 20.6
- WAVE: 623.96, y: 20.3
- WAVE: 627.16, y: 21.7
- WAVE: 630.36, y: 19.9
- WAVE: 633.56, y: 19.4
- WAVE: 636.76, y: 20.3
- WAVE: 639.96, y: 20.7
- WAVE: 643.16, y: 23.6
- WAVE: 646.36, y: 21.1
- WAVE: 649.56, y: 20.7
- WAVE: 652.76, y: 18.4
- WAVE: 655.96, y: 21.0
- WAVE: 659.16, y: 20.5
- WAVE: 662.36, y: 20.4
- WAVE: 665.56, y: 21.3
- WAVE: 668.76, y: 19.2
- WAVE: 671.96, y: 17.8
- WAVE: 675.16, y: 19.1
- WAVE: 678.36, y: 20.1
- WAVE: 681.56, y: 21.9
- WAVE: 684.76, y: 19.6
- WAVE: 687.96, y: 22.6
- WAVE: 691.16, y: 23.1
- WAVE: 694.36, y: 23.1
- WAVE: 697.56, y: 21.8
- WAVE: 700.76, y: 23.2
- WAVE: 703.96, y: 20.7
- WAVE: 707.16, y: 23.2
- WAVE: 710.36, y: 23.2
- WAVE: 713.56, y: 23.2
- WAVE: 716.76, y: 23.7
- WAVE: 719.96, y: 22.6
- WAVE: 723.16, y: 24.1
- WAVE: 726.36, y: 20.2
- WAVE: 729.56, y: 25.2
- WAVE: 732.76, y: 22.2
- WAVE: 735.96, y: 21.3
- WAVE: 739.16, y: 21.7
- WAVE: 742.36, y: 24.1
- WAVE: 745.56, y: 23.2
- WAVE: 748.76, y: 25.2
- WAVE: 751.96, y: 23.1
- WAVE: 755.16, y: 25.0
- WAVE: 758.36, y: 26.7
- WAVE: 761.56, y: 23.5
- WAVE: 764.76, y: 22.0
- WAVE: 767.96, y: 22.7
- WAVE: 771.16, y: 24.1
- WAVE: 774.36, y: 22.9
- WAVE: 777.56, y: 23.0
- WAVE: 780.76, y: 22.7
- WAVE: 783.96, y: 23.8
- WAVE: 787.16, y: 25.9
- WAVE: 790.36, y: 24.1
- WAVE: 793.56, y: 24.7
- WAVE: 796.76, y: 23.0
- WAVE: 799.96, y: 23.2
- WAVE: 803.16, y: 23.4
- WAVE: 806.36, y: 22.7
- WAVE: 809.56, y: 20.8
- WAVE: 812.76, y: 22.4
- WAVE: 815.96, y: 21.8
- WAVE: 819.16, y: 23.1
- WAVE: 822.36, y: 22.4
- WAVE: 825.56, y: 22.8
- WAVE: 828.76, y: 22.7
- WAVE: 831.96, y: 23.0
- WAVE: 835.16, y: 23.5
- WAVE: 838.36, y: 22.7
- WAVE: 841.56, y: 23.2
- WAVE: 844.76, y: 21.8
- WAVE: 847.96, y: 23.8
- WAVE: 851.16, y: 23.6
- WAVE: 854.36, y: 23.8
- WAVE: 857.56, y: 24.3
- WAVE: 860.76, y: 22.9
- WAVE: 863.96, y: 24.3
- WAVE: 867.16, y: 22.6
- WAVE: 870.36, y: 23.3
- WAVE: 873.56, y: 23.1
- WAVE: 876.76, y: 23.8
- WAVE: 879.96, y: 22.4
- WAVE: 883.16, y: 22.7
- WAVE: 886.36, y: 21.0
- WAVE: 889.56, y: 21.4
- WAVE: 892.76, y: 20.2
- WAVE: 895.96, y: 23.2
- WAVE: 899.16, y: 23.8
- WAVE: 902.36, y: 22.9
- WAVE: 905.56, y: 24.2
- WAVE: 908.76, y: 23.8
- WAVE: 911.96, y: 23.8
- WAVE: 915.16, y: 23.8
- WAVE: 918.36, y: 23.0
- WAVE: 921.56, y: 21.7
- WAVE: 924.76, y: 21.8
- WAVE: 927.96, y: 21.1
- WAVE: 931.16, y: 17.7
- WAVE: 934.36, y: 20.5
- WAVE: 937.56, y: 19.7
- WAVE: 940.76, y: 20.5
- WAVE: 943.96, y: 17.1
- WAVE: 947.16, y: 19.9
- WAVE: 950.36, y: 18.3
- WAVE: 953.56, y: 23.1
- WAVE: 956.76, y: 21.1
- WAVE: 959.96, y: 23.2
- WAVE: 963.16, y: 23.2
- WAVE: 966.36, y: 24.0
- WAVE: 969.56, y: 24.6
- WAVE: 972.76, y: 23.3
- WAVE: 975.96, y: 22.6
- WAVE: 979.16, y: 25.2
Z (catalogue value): 0.30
